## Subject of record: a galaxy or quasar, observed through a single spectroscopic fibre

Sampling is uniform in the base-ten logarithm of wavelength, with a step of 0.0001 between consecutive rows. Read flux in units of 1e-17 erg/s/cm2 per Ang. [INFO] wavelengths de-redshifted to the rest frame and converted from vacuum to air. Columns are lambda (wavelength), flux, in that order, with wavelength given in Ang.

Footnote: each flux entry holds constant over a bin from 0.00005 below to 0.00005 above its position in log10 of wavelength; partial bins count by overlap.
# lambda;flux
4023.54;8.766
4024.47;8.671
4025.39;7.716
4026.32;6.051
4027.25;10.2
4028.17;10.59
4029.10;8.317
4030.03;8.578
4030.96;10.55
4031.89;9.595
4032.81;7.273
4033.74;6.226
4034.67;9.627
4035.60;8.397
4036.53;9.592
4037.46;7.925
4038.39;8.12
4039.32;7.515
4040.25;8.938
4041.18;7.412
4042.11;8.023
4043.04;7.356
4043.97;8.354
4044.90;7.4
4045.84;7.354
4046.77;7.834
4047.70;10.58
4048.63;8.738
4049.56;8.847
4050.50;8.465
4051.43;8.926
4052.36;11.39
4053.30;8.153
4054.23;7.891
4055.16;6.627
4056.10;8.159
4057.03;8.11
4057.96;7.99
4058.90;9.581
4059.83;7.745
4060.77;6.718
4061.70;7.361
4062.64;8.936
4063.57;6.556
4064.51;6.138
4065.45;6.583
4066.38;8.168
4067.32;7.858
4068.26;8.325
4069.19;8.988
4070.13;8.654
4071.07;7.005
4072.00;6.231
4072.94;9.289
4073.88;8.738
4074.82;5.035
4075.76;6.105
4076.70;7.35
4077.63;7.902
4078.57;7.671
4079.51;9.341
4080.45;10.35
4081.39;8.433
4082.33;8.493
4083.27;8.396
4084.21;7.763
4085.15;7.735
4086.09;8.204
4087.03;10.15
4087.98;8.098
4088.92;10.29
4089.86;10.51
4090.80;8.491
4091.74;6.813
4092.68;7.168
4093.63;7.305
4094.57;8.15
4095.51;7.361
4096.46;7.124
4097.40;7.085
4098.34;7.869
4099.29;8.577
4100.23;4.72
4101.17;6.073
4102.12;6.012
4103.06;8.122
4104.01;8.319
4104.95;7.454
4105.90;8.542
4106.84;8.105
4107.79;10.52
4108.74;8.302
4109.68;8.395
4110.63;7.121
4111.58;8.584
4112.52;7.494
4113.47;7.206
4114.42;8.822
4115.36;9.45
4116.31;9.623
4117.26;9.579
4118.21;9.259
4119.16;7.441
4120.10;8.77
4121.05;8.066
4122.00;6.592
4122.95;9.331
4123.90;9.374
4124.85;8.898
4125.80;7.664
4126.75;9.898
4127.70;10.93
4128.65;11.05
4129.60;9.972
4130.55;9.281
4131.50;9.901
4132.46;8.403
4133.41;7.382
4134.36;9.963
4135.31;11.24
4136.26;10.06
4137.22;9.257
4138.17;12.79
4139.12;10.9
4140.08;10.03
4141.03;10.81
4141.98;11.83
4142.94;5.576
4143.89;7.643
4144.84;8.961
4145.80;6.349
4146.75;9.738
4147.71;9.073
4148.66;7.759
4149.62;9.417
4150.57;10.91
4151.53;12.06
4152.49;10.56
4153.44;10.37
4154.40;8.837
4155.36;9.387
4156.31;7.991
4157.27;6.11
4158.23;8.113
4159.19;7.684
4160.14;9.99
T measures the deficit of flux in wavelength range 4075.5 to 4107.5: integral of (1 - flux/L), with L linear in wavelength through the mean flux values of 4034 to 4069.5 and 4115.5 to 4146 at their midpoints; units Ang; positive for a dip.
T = 2.8 Ang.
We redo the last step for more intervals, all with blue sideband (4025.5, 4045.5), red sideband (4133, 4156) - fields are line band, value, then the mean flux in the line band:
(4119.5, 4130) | 0.3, 9.12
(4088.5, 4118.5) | 3.5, 8.07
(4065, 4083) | 1.8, 7.93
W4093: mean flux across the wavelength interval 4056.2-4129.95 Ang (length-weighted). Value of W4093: 8.16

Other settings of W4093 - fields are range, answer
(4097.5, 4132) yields 8.47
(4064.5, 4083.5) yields 7.9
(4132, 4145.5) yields 9.59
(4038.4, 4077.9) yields 7.94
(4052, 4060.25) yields 8.37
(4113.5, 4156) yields 9.36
